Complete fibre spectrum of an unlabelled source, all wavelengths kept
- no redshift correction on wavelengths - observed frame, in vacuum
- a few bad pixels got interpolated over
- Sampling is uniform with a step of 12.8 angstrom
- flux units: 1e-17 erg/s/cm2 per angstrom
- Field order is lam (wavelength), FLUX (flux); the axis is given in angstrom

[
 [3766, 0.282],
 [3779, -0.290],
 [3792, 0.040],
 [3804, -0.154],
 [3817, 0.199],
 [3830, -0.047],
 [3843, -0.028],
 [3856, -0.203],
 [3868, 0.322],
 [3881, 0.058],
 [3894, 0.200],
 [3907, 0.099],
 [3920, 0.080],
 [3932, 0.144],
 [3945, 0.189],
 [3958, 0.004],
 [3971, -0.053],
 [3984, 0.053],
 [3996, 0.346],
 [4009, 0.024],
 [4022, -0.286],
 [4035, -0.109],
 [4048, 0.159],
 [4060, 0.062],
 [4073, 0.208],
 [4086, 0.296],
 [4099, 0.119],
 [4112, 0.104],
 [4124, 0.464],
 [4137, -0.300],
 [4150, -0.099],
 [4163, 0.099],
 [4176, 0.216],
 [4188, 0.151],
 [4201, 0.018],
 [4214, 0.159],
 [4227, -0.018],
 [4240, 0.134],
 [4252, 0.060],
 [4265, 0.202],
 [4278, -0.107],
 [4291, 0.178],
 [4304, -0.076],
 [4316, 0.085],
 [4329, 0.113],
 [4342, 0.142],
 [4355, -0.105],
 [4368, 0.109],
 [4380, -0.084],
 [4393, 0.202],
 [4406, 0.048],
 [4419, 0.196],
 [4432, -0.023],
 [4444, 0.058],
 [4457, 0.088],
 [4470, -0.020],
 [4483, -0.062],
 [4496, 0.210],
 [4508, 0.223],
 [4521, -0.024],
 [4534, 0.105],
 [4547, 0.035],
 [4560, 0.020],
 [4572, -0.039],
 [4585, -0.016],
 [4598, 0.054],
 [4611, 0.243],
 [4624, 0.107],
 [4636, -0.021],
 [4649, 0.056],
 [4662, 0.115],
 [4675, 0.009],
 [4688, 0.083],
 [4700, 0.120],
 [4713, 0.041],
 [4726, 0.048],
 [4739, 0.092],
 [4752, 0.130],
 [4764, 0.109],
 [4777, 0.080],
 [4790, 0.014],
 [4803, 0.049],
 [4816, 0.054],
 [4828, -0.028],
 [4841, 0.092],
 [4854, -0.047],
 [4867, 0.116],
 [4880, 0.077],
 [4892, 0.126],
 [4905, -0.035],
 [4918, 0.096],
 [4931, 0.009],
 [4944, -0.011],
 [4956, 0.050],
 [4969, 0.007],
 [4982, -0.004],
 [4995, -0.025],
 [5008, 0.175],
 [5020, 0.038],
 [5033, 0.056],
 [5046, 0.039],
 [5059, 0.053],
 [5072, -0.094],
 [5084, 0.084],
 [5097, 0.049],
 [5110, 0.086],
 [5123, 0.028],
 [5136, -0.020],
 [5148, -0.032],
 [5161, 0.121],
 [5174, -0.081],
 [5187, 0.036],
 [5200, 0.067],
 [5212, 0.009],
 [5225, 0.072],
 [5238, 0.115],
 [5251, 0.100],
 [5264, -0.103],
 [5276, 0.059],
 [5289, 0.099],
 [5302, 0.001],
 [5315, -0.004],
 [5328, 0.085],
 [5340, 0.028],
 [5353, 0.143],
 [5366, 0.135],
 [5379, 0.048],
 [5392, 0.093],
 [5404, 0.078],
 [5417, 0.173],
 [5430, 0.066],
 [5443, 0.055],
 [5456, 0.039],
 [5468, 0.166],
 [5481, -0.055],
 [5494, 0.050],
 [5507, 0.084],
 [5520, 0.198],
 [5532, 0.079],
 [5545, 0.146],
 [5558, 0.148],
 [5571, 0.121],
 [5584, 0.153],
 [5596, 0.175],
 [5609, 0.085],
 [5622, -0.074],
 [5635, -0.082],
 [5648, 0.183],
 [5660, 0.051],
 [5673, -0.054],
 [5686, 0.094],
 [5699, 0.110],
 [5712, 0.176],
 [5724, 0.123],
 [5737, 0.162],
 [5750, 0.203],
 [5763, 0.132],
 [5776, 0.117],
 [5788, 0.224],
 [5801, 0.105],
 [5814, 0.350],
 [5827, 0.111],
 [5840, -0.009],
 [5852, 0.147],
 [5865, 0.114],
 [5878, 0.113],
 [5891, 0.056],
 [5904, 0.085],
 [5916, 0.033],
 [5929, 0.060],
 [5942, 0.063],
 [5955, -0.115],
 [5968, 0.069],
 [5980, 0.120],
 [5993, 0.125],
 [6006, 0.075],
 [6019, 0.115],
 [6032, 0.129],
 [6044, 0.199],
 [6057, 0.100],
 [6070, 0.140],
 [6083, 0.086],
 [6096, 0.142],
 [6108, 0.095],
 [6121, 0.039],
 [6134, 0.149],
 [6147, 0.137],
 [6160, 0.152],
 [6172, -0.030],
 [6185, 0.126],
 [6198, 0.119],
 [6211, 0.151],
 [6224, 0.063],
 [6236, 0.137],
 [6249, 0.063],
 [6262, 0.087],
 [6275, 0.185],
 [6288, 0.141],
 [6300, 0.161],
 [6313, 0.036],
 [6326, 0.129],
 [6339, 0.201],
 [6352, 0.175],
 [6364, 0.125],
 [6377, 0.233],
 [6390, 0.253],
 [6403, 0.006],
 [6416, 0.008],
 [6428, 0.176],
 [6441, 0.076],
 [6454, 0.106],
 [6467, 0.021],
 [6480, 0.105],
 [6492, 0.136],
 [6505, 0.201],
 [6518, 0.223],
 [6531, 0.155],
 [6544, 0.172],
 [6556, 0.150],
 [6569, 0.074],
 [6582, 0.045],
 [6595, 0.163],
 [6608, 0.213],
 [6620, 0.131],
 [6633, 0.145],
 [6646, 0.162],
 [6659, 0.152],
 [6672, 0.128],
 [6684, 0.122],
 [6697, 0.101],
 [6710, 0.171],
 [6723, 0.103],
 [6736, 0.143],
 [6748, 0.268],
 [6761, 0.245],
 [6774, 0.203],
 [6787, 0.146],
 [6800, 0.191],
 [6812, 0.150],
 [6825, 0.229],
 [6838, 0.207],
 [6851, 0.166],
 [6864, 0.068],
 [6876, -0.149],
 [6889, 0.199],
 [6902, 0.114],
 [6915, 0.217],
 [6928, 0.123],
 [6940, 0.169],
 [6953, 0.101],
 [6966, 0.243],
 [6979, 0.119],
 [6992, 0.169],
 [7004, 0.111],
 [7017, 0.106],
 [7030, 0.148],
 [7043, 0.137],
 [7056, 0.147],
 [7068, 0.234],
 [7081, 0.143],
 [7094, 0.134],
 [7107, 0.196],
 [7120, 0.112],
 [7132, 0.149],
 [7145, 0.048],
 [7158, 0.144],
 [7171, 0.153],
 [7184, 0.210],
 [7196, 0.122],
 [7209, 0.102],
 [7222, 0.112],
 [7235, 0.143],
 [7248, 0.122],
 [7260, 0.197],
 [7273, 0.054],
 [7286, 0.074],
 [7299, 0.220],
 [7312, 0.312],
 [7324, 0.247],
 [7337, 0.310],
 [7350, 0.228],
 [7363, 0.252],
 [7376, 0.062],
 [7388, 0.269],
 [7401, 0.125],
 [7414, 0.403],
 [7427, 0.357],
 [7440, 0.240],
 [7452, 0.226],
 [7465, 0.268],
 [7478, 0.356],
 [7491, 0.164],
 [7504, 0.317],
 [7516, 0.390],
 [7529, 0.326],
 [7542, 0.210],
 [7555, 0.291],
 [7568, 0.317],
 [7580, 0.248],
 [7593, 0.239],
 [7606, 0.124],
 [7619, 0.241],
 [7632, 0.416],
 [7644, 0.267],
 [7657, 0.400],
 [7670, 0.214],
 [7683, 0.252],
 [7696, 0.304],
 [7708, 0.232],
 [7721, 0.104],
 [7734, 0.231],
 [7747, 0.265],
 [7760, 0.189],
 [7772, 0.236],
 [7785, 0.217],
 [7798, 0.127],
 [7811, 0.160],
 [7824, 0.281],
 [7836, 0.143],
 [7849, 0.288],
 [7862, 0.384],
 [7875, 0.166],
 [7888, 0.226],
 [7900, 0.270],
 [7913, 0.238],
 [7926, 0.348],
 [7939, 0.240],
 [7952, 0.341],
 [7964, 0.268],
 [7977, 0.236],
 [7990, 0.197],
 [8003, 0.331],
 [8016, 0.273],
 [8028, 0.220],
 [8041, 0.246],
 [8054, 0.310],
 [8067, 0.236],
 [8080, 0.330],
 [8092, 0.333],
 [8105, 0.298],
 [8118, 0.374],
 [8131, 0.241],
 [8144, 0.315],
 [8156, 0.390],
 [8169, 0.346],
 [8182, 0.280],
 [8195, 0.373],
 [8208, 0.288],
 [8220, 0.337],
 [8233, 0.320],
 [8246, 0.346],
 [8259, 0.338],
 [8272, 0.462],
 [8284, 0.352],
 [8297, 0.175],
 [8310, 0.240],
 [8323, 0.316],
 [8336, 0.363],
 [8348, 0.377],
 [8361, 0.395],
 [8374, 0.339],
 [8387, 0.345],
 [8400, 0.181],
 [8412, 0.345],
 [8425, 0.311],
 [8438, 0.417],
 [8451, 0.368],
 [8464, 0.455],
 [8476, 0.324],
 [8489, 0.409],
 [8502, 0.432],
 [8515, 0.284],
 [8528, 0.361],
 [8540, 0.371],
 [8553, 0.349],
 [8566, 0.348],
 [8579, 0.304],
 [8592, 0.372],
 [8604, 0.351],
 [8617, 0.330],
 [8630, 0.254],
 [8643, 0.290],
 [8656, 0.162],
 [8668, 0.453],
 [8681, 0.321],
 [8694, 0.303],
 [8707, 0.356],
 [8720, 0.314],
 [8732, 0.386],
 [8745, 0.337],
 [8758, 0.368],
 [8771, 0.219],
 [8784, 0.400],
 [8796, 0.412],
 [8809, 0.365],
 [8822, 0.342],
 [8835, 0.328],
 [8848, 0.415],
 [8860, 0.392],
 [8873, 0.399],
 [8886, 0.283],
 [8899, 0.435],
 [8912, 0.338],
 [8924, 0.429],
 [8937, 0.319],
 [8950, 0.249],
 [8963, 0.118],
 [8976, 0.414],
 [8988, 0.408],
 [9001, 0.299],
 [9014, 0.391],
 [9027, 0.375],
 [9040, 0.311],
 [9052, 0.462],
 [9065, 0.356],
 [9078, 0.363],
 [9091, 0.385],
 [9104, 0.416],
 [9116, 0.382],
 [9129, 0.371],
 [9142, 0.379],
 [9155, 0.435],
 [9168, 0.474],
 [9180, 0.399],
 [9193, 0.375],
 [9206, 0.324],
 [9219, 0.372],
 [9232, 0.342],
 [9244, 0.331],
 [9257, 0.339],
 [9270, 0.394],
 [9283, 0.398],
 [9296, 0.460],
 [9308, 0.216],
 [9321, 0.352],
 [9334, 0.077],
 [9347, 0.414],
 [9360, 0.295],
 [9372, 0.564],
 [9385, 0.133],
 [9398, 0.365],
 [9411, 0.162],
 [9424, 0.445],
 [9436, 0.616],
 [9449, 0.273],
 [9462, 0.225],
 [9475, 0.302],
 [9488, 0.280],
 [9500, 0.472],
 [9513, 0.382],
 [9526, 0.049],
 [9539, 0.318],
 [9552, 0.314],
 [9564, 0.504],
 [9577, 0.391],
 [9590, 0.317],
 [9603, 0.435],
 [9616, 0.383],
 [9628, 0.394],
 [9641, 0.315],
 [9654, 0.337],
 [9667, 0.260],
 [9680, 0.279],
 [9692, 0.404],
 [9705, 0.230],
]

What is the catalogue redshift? 0.83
